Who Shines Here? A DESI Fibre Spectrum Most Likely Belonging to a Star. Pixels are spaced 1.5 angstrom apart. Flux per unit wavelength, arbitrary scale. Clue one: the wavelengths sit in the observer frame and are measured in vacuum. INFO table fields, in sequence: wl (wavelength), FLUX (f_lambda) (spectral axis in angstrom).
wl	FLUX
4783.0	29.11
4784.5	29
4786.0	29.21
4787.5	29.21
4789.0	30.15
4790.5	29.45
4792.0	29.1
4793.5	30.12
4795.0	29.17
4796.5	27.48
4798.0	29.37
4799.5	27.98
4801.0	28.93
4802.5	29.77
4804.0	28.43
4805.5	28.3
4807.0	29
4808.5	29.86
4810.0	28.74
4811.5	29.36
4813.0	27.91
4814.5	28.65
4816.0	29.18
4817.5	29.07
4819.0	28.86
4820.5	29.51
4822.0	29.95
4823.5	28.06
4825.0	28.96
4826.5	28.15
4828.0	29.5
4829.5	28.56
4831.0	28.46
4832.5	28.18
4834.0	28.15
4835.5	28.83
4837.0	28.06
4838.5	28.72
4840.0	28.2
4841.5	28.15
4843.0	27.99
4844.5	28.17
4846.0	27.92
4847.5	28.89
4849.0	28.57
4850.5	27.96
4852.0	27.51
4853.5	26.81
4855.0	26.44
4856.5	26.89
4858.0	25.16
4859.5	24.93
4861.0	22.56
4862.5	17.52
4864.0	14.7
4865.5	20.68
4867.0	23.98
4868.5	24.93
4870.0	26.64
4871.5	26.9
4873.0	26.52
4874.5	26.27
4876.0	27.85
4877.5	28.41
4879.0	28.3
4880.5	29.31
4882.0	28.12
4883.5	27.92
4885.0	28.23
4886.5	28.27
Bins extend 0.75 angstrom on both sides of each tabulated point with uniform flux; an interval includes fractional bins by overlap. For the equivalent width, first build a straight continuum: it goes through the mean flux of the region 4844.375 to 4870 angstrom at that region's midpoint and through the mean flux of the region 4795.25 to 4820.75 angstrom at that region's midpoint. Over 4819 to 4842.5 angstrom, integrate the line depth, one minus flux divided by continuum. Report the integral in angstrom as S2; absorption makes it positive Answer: -1.41 angstrom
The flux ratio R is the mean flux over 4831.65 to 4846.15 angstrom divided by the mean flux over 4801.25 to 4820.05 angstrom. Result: 0.98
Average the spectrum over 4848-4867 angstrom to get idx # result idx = 24.2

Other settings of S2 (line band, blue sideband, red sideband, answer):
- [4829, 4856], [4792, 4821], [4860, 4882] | -1.5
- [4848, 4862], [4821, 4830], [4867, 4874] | 0.4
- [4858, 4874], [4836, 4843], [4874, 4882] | 2.9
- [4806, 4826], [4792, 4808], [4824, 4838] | -0.2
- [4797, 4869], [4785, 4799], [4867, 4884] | 2.2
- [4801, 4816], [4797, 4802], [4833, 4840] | -0.1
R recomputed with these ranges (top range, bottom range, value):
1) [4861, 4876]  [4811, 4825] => 0.81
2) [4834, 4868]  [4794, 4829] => 0.90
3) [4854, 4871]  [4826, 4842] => 0.82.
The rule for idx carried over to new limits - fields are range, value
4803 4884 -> 27.3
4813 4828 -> 28.9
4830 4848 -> 28.3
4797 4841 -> 28.8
